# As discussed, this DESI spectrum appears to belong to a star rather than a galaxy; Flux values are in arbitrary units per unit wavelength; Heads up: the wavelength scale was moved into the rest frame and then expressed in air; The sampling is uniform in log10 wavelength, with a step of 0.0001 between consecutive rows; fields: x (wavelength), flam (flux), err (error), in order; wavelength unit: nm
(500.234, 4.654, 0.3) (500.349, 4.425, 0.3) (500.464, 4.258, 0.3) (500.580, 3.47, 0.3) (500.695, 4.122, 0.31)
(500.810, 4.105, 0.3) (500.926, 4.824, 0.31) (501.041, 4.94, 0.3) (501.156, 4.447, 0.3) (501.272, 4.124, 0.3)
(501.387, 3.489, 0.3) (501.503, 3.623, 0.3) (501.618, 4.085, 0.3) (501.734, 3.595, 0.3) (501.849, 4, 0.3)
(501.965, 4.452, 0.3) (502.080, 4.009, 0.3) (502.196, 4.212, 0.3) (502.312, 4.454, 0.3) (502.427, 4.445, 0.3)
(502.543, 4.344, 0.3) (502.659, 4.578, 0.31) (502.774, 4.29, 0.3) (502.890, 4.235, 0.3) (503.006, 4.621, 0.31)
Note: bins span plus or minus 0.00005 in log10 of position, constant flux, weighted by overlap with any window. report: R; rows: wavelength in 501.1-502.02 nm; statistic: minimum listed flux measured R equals 3.489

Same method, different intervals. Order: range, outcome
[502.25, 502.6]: 4.344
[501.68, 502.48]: 3.595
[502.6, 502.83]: 4.29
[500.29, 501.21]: 3.47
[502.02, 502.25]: 4.009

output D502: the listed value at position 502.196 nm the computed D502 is 4.212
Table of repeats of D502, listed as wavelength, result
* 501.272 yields 4.124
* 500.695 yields 4.122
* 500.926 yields 4.824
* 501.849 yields 4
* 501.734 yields 3.595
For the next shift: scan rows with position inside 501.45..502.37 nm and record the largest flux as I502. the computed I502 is 4.454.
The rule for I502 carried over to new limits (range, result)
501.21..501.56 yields 4.124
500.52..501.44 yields 4.94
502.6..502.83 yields 4.578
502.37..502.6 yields 4.445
